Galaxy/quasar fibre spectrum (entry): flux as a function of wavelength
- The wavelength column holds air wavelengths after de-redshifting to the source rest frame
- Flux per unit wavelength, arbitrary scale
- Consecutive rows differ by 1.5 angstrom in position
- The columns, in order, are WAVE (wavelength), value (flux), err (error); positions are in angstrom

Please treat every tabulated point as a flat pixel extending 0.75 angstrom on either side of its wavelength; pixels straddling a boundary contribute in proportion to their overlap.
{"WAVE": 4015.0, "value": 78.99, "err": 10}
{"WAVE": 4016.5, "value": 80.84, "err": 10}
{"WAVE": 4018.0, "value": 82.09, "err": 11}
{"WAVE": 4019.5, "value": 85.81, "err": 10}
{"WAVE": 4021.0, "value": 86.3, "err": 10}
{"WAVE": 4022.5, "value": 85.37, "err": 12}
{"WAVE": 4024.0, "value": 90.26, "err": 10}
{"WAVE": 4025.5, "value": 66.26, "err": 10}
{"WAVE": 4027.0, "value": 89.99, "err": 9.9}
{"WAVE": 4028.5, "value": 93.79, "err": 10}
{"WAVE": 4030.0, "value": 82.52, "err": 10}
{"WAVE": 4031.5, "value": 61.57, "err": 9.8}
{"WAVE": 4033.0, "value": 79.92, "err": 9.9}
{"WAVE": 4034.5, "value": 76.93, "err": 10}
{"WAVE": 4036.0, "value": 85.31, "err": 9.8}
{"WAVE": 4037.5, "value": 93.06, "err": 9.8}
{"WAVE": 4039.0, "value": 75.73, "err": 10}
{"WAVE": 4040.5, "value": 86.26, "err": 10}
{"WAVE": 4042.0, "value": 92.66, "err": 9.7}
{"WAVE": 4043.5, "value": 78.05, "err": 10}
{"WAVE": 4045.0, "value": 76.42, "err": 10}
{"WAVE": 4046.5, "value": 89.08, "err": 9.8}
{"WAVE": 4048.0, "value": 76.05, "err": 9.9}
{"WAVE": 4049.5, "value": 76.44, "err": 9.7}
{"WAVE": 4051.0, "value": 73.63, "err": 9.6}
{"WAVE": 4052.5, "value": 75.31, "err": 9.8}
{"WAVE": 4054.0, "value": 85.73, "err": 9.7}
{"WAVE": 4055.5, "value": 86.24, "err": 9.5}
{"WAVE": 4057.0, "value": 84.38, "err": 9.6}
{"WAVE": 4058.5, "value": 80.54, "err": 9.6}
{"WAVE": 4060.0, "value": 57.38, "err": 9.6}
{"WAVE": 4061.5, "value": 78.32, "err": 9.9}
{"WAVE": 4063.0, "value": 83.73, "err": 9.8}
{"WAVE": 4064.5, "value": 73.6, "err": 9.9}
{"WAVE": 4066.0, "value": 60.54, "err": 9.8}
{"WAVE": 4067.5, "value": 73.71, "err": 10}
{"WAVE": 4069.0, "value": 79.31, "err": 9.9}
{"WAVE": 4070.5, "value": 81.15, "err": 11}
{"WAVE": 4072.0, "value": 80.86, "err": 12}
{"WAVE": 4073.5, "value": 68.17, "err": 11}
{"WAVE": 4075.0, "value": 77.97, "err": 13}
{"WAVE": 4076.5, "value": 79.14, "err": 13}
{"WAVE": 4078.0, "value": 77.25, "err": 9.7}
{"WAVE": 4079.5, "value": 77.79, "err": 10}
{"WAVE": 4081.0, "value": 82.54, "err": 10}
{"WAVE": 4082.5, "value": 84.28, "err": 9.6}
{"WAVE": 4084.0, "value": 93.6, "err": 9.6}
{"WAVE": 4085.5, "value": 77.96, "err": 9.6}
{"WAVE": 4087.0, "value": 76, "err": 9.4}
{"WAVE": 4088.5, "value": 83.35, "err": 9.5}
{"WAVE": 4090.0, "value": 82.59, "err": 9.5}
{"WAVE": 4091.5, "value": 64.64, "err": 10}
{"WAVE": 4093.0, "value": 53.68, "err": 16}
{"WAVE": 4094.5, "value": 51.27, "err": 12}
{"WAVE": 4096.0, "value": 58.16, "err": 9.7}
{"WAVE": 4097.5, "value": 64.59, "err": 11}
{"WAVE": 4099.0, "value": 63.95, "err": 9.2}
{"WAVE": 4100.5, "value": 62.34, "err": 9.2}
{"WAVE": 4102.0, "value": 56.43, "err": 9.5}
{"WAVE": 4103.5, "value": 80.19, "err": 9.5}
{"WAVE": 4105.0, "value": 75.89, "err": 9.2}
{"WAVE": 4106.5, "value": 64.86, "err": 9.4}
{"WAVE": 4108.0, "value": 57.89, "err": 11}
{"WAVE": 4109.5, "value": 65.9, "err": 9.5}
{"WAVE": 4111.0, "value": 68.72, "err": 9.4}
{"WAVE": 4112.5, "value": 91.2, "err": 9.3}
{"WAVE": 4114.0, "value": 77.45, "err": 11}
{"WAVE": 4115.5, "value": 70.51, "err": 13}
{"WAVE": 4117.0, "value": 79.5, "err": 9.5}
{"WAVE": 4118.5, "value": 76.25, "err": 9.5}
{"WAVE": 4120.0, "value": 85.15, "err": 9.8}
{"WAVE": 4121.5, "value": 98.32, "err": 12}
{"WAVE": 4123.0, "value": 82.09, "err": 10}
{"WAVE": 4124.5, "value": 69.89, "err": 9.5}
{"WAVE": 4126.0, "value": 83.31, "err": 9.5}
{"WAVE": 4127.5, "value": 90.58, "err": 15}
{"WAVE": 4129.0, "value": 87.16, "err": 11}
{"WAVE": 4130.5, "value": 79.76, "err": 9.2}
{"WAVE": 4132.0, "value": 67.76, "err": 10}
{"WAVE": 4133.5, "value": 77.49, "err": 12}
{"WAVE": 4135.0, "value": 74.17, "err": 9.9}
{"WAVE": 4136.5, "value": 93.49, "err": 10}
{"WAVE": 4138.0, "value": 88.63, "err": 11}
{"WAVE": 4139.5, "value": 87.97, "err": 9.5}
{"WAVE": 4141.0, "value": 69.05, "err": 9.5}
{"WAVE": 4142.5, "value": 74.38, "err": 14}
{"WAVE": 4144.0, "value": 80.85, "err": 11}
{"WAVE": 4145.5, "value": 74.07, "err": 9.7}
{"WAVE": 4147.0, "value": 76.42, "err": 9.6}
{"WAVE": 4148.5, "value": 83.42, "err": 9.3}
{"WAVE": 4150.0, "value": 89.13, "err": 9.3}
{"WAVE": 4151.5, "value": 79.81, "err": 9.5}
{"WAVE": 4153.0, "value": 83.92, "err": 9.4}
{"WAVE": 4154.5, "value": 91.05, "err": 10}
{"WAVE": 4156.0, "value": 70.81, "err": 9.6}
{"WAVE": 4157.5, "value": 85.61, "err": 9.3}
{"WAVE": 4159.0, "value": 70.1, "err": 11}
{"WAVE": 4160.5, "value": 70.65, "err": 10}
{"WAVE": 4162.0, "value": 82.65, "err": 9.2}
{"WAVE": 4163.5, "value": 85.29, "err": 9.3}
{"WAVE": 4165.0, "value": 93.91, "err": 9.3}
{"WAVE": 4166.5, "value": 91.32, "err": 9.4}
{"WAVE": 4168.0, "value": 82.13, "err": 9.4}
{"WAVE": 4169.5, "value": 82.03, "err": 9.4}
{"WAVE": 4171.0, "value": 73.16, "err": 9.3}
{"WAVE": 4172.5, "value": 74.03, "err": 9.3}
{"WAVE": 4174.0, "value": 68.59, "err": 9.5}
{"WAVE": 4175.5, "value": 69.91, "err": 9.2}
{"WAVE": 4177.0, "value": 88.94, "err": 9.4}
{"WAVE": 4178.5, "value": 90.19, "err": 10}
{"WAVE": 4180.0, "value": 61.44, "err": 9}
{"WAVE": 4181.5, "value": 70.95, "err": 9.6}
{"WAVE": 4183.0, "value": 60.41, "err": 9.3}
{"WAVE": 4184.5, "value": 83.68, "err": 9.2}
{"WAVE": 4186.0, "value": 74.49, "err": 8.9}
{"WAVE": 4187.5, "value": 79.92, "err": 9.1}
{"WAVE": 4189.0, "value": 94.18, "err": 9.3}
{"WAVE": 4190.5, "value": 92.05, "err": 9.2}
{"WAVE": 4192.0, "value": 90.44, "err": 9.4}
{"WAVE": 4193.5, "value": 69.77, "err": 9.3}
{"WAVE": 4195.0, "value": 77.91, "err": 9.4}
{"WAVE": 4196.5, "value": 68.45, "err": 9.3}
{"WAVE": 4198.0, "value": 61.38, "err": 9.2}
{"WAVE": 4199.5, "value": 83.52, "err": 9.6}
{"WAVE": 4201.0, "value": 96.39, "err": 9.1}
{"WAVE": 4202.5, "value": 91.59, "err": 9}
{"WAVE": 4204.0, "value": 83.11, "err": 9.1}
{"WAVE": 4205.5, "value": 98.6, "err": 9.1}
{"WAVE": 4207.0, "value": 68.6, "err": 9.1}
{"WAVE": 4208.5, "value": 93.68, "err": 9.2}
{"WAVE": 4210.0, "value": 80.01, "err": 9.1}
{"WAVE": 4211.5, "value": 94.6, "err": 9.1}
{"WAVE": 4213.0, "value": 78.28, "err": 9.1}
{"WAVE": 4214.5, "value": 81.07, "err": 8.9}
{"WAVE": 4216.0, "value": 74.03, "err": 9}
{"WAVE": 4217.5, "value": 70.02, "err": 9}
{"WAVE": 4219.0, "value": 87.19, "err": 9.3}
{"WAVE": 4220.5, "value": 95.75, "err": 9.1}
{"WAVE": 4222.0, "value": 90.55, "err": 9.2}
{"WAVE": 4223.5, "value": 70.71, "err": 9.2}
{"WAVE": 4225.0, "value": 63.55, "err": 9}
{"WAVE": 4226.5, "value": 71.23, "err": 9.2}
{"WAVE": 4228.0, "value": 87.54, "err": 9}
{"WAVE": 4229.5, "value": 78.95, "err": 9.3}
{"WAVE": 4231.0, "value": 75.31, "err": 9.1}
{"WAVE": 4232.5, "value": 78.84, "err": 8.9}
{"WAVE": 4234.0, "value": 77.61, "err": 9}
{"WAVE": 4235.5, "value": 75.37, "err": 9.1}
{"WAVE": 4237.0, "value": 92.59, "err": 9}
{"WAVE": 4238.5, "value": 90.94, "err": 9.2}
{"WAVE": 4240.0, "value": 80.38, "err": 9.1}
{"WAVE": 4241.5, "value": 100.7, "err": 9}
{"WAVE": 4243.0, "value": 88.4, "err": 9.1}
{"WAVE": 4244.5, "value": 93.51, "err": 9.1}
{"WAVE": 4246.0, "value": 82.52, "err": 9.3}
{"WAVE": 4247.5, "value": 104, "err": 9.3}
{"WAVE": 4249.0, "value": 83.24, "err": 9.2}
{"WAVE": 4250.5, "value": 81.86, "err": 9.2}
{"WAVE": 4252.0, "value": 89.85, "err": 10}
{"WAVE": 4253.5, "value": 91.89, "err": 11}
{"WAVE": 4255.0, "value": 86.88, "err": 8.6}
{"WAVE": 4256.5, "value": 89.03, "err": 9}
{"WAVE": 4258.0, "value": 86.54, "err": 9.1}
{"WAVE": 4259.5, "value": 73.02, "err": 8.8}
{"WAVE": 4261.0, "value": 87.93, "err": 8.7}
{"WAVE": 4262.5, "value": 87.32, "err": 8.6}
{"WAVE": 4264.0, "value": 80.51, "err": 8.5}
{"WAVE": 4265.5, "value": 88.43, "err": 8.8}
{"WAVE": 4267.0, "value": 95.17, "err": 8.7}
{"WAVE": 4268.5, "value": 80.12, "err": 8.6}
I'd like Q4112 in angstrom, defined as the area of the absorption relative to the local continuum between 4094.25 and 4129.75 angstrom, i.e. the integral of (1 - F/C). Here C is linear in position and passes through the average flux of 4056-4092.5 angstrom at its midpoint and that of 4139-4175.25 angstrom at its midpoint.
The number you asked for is 2.17 angstrom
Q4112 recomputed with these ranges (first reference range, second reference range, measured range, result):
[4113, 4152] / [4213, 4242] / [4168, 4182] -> 0.85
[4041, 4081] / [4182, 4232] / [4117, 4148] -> -0.59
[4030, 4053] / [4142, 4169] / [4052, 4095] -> 2.11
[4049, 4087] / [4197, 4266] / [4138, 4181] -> 0.82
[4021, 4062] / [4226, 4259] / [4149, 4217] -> 2.92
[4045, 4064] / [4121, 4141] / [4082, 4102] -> 2.66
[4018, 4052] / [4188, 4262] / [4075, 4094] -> 1.14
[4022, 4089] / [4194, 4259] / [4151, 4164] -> 0.33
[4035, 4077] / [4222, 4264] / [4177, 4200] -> 1.40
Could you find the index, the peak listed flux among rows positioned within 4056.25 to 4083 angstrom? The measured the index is 84.38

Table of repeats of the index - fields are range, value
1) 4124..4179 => 93.91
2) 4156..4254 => 104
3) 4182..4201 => 96.39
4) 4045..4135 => 98.32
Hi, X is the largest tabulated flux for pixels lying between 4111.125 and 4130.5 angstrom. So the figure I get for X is 98.32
